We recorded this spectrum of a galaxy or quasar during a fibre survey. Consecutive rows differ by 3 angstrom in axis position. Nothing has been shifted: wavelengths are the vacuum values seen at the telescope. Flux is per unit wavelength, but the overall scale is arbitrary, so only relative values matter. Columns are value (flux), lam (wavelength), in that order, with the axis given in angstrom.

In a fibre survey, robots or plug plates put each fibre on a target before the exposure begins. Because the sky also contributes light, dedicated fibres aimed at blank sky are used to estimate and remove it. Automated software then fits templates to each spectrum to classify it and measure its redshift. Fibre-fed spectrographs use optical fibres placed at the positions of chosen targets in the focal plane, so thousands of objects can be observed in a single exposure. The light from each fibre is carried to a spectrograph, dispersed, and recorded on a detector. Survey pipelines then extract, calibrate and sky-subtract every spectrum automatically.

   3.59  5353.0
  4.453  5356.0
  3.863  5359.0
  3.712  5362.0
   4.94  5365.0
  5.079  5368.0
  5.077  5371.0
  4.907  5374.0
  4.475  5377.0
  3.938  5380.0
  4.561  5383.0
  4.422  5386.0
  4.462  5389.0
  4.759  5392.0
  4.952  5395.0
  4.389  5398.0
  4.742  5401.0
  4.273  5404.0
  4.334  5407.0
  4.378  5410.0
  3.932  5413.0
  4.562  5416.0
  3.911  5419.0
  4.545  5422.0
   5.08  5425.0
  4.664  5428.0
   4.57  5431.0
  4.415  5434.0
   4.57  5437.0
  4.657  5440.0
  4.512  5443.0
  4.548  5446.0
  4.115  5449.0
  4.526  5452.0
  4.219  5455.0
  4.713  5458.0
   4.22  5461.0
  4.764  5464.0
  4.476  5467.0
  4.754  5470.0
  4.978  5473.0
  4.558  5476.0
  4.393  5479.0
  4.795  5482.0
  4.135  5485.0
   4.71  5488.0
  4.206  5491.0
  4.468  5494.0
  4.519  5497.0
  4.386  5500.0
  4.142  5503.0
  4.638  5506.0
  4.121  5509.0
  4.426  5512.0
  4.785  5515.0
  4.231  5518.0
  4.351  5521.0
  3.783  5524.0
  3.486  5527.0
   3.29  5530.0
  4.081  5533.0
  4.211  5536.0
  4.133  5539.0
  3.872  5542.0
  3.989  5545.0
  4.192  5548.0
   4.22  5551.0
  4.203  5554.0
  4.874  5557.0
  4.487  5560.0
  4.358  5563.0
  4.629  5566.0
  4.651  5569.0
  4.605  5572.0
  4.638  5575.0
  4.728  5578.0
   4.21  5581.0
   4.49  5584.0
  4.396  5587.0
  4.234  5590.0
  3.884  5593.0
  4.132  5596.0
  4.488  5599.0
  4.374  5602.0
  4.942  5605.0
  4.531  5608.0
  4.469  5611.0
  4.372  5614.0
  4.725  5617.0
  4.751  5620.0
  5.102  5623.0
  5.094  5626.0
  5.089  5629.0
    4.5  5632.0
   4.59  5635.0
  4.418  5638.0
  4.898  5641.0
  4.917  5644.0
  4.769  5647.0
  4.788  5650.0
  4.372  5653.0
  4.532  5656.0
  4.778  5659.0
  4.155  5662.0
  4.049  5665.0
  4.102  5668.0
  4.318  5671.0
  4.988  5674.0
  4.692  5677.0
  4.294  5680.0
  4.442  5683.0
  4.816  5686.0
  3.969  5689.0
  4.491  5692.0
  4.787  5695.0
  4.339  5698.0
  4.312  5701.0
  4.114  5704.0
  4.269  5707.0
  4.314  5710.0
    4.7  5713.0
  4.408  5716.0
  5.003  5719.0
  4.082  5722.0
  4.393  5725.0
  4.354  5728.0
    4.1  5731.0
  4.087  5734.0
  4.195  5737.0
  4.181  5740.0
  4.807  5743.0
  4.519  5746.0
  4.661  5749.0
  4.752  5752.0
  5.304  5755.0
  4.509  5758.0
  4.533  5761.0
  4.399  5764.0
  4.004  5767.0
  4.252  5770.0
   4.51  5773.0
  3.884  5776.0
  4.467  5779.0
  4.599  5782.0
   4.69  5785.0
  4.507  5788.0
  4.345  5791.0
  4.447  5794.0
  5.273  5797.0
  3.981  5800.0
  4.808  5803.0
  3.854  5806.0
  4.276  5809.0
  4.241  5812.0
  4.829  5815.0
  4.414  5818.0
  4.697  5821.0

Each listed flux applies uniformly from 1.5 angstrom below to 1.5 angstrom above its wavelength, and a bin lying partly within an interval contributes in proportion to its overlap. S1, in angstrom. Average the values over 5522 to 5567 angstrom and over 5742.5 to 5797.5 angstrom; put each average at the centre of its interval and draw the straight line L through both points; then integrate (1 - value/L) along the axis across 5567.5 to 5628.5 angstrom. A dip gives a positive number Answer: -4.82 angstrom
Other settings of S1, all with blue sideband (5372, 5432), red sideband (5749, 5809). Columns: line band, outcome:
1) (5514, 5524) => 0.34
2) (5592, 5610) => 0.32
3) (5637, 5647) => -0.62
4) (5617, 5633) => -1.48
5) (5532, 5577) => 1.40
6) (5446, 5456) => 0.37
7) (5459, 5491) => -0.49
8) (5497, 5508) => 0.24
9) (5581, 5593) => 0.53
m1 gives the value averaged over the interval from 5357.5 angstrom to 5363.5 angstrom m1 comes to 3.79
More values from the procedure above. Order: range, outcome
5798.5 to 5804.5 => 4.39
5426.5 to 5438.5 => 4.55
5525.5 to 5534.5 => 3.62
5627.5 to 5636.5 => 4.73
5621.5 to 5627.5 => 5.1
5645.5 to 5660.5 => 4.65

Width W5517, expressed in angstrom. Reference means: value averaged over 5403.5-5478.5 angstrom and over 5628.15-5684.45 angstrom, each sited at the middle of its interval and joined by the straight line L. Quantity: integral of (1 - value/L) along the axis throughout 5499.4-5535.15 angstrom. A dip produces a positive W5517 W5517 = 3.0 angstrom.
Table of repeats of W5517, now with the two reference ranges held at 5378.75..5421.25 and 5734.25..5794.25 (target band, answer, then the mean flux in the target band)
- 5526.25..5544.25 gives 2.3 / 3.87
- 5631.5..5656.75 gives -1.1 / 4.65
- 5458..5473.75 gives -0.8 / 4.63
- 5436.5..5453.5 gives -0.3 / 4.48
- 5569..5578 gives -0.4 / 4.64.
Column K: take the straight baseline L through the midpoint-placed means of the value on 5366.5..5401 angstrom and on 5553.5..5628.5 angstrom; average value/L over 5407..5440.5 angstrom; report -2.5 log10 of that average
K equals 0.04 mag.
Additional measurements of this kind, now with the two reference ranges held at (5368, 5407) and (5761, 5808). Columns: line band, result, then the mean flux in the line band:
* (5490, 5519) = 0.03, 4.4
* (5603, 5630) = -0.07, 4.77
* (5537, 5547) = 0.13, 4.02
